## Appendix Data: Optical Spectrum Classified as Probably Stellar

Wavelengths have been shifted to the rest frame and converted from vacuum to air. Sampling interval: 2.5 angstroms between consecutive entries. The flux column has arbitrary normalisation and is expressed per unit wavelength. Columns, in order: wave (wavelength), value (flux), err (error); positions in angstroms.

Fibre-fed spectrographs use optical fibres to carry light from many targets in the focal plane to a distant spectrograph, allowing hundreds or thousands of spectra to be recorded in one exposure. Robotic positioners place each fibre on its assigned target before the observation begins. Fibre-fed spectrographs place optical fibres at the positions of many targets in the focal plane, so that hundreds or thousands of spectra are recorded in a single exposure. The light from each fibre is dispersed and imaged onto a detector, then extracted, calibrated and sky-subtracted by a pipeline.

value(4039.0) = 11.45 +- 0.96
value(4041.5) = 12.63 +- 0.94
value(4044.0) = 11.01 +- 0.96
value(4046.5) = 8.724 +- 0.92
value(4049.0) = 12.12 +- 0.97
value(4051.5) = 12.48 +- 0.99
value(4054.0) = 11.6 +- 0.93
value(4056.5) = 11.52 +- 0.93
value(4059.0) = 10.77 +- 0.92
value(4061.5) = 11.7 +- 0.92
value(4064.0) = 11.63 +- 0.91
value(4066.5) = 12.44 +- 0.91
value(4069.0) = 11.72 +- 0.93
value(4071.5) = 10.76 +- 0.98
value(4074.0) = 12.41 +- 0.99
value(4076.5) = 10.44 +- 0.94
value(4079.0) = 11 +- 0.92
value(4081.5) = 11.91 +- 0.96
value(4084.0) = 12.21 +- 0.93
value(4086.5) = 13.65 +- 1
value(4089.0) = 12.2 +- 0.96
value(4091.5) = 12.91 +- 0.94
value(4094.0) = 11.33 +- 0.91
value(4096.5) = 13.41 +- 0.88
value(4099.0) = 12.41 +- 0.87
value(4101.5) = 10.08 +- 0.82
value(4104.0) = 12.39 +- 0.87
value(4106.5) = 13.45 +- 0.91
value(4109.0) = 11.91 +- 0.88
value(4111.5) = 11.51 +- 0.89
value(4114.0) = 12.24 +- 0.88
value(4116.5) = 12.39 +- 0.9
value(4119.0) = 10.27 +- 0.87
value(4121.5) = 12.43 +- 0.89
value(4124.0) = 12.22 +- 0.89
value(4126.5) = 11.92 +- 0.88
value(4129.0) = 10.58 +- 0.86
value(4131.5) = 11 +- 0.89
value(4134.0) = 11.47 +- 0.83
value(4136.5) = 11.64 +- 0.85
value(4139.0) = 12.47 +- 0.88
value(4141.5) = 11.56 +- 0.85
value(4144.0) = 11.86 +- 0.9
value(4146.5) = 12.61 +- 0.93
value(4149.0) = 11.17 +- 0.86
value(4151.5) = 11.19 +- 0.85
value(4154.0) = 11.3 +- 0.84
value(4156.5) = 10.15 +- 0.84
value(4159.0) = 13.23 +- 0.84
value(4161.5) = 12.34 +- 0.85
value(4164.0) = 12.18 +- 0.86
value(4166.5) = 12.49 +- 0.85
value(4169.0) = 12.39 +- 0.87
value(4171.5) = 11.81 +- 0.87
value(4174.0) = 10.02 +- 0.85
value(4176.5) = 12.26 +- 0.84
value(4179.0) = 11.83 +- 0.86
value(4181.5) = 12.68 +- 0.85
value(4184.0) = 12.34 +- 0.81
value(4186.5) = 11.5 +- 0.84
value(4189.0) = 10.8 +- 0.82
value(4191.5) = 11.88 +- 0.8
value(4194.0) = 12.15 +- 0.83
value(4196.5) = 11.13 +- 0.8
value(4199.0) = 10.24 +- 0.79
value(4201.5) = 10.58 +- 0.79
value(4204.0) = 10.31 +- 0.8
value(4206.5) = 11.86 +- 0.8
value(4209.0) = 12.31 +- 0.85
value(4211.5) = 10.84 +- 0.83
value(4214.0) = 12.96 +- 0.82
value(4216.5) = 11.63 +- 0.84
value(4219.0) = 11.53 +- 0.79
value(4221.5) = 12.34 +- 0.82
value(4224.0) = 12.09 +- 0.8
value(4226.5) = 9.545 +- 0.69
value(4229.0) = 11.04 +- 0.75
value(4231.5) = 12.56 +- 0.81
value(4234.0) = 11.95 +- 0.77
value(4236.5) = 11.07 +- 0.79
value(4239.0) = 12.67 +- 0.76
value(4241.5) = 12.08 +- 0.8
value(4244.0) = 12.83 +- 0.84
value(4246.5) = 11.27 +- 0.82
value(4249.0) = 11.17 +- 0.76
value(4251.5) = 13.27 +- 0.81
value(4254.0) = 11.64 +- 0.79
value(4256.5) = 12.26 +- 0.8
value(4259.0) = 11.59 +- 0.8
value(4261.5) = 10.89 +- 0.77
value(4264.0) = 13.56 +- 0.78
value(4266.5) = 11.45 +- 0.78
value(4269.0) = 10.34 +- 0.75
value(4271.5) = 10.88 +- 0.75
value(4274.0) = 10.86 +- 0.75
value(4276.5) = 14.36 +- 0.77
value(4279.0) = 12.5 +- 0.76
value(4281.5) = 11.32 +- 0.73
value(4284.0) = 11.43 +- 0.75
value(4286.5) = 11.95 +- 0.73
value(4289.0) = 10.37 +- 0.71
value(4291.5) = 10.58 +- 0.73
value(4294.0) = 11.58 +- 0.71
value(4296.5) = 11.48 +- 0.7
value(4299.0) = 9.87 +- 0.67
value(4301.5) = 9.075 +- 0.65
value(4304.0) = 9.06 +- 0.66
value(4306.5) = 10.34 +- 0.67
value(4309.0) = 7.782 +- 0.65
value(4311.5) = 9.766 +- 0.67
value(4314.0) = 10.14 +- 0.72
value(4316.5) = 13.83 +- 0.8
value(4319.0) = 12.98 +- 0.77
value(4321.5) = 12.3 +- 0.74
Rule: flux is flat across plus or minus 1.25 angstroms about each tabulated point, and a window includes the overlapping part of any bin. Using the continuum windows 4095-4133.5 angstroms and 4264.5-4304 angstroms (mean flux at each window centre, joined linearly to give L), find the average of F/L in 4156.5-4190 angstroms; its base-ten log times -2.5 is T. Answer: -0.028 mag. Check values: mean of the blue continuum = 11.9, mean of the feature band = 11.9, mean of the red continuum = 11.2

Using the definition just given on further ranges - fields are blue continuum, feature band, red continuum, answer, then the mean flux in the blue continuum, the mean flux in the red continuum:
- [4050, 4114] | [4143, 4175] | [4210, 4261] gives 0.009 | 11.9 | 11.8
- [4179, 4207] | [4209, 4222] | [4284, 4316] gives -0.066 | 11.4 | 10.3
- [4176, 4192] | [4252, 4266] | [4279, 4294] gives -0.054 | 11.9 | 11.3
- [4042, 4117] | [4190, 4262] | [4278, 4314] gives -0.071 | 11.8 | 10.5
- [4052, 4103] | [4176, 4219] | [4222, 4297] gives 0.013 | 11.8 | 11.7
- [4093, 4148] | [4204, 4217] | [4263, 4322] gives -0.028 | 11.9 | 11.1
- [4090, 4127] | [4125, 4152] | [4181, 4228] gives 0.026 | 12.1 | 11.5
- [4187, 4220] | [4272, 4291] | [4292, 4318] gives -0.113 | 11.4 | 10.3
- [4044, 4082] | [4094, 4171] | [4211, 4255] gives -0.028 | 11.4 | 11.8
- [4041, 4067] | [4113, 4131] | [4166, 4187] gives 0.002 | 11.5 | 11.9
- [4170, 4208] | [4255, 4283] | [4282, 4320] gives -0.088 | 11.4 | 10.7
